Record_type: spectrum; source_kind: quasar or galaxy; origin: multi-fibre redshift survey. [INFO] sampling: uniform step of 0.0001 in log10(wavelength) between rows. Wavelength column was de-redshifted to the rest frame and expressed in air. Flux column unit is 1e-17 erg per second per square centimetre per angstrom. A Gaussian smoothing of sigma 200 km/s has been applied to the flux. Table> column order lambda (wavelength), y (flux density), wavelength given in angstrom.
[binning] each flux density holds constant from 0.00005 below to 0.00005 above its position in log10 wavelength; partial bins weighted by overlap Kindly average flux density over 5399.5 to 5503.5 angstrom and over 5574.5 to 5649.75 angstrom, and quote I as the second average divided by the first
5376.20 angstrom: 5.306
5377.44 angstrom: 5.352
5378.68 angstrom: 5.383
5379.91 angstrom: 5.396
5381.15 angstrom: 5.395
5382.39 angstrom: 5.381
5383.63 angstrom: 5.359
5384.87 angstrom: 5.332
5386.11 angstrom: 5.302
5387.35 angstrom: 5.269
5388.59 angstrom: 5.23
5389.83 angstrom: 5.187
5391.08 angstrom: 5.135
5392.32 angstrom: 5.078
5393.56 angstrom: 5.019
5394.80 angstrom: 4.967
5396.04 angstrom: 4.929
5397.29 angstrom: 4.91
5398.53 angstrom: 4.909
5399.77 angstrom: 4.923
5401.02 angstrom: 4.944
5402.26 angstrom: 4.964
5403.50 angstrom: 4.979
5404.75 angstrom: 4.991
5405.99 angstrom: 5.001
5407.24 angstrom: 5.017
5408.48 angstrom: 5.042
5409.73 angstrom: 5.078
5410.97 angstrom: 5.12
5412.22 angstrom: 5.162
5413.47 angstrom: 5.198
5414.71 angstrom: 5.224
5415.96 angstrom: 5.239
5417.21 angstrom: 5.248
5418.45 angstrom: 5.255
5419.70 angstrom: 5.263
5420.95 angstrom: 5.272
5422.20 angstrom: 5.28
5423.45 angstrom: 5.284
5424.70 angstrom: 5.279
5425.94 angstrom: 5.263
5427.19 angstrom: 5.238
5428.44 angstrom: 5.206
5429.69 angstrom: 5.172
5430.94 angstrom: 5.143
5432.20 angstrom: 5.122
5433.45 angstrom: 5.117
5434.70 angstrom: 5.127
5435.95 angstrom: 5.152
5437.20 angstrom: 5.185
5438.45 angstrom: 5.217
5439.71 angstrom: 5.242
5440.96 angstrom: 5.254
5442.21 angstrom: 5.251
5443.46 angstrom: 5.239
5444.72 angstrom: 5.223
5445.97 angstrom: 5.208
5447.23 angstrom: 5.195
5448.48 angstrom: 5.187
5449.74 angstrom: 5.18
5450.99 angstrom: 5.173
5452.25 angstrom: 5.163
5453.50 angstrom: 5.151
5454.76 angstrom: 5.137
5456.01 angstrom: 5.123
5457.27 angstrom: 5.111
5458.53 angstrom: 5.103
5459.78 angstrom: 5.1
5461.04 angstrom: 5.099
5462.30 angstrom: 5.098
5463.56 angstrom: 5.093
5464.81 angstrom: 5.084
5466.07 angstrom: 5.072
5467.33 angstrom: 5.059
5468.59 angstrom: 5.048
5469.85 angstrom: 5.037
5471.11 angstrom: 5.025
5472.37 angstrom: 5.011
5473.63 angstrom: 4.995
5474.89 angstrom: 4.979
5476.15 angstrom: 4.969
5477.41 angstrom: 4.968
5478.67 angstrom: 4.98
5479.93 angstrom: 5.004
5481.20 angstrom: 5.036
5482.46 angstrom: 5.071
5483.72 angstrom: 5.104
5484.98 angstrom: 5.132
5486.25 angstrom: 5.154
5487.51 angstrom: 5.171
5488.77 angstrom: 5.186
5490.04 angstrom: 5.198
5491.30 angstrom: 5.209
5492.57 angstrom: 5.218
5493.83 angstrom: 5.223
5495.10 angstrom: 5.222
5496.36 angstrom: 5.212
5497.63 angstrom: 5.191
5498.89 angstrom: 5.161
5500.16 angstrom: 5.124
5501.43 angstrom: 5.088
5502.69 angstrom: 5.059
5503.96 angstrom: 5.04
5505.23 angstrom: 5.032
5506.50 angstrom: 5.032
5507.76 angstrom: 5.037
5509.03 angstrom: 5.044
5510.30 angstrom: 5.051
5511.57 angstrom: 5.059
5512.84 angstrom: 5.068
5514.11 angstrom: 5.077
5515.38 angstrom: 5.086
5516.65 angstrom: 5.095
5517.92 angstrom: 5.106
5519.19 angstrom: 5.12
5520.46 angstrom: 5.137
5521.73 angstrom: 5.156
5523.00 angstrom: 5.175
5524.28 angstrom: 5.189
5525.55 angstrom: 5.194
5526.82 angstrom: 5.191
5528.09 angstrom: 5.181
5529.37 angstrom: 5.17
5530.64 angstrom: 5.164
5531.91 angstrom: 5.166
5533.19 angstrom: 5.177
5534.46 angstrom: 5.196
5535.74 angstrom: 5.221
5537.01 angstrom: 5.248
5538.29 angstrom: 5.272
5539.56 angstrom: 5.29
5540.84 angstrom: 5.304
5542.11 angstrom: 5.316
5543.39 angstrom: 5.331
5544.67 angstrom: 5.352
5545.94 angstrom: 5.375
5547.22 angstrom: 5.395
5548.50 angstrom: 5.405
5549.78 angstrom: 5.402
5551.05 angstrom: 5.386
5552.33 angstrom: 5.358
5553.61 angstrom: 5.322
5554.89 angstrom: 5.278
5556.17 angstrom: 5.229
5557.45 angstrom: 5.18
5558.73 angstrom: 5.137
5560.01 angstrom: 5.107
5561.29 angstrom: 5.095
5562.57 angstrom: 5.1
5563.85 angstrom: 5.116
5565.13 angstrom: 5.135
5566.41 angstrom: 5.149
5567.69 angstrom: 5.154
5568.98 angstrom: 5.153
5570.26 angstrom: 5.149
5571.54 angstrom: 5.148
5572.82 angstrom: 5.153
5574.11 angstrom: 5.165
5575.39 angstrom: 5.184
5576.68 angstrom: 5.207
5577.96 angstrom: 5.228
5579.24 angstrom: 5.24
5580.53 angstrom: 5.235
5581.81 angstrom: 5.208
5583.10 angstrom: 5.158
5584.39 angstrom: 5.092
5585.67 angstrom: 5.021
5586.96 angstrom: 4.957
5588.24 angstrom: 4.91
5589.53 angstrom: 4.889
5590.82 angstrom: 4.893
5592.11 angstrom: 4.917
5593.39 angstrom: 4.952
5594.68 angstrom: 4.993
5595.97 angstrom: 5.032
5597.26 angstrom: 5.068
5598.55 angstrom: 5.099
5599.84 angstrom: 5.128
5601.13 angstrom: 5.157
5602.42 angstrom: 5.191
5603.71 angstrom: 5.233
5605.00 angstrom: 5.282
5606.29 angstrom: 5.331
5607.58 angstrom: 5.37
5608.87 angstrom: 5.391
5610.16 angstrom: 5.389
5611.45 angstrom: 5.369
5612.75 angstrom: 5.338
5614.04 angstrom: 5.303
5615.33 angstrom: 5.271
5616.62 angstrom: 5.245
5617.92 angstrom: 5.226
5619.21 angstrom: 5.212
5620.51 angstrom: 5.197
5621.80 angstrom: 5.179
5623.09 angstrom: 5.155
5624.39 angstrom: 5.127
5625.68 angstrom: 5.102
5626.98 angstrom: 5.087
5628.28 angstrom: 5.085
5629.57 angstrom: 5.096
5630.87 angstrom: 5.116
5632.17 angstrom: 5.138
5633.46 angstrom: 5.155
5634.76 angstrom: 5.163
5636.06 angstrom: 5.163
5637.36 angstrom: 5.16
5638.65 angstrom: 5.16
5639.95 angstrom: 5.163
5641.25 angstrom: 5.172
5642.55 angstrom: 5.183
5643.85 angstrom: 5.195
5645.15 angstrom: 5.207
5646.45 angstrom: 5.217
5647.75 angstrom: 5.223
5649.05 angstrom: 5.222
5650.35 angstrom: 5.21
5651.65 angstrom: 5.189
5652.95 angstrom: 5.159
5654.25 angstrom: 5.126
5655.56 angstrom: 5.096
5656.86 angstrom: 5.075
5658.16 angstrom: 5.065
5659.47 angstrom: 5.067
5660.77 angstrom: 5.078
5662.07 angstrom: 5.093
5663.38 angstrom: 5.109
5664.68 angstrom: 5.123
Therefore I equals 1.01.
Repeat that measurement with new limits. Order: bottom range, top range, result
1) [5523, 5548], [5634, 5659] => 0.98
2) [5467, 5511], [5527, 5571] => 1.03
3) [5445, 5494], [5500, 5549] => 1.01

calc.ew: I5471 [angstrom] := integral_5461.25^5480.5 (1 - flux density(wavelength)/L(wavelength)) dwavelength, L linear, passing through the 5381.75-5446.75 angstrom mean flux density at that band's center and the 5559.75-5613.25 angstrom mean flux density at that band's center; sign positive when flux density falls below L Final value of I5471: 0.5 angstrom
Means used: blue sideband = 5.16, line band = 5.03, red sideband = 5.14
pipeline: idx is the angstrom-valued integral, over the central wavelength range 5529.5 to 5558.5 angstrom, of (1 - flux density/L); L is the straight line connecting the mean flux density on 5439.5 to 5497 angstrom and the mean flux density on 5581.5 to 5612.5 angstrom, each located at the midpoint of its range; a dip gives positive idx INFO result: -0.9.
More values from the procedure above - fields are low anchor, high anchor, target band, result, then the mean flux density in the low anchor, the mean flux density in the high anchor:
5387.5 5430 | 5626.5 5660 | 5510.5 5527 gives 0.0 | 5.12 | 5.15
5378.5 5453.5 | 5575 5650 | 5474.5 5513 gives 0.5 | 5.17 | 5.16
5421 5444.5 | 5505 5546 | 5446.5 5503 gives 0.9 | 5.21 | 5.17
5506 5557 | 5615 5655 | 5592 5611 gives 0.0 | 5.21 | 5.17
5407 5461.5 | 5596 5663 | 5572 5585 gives 0.0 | 5.18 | 5.18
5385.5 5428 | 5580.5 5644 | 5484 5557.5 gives -0.8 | 5.12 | 5.15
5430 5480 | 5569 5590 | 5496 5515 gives 0.1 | 5.12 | 5.13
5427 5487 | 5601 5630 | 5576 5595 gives 0.6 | 5.12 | 5.24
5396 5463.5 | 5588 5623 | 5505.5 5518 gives 0.2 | 5.14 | 5.17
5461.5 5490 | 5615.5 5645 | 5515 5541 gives -0.4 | 5.06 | 5.16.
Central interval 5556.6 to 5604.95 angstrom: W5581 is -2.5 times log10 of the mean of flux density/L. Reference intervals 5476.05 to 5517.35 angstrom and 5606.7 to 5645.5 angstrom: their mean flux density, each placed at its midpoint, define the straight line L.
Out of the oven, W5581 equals 0.01 mag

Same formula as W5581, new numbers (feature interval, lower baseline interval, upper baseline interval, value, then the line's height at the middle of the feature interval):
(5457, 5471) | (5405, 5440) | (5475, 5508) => 0.012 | 5.14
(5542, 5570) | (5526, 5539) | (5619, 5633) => -0.013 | 5.18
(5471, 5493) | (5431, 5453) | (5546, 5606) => 0.021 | 5.18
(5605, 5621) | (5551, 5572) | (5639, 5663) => -0.029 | 5.16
